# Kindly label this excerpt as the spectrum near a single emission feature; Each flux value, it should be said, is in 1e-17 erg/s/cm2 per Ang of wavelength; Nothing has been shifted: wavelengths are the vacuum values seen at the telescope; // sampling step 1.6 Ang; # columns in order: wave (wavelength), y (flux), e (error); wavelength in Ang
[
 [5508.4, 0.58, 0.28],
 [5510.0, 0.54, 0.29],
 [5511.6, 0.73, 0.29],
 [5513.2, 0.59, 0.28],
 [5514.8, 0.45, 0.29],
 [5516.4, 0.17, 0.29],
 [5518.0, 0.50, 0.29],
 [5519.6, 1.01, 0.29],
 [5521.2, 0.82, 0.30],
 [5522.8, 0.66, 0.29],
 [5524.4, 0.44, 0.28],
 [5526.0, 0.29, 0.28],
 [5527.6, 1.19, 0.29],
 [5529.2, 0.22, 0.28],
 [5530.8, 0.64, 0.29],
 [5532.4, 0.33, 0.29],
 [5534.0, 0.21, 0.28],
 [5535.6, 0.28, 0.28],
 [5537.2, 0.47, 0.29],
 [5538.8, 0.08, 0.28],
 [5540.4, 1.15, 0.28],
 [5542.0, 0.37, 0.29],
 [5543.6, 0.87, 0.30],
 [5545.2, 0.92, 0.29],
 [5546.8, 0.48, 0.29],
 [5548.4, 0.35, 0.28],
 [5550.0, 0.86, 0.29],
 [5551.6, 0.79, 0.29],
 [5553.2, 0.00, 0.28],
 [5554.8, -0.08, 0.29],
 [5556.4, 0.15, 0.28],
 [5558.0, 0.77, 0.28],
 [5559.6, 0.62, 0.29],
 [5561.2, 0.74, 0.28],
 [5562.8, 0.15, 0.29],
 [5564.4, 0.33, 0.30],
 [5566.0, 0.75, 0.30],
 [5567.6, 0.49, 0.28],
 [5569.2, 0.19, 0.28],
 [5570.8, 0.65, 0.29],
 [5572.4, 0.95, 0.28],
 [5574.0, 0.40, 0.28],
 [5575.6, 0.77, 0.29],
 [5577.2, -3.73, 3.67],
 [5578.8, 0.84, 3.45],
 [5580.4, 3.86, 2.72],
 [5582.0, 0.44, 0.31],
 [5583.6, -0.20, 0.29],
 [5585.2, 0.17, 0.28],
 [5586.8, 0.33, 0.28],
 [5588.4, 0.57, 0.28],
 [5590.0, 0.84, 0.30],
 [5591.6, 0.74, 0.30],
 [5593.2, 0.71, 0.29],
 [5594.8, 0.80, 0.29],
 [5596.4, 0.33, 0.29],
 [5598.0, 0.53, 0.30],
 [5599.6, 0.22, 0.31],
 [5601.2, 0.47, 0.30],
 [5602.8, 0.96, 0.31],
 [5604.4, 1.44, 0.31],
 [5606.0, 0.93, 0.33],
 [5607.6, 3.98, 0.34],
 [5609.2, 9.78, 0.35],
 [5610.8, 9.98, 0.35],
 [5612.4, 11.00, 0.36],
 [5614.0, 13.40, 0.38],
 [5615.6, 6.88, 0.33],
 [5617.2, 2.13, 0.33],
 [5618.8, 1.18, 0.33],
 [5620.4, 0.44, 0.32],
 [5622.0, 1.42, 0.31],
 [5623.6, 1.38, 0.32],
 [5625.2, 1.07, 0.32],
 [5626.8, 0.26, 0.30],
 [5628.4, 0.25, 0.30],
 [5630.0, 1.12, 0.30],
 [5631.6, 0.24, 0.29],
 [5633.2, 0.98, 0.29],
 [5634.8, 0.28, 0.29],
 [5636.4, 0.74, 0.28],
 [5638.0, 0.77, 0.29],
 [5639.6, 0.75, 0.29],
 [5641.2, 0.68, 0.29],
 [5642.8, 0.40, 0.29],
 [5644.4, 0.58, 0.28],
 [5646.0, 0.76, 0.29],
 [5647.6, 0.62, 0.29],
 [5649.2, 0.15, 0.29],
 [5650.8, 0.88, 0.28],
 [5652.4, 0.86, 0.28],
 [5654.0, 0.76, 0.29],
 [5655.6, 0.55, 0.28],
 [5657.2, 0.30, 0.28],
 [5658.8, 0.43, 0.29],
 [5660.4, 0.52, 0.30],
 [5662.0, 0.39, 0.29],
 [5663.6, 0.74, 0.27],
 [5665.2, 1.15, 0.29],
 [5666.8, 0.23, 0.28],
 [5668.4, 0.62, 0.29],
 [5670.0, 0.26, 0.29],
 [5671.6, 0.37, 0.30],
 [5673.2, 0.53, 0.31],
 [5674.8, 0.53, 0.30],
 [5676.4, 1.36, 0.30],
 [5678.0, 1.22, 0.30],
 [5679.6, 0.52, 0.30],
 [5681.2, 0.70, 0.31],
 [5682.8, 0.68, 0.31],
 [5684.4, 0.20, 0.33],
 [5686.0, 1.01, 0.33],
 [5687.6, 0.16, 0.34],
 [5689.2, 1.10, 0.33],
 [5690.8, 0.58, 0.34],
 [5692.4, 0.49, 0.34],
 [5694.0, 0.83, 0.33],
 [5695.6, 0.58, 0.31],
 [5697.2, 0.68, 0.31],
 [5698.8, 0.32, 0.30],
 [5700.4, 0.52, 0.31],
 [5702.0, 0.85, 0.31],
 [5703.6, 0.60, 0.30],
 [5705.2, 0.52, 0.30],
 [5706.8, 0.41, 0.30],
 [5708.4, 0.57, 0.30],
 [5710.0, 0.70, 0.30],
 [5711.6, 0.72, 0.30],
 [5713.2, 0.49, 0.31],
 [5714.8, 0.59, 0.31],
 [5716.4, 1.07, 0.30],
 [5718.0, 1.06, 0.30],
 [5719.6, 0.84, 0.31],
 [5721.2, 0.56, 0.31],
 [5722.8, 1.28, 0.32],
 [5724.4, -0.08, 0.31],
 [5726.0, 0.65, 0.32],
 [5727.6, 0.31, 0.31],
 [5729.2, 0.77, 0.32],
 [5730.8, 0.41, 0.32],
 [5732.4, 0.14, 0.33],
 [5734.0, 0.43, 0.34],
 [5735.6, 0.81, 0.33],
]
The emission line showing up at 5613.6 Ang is [O II] 3727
